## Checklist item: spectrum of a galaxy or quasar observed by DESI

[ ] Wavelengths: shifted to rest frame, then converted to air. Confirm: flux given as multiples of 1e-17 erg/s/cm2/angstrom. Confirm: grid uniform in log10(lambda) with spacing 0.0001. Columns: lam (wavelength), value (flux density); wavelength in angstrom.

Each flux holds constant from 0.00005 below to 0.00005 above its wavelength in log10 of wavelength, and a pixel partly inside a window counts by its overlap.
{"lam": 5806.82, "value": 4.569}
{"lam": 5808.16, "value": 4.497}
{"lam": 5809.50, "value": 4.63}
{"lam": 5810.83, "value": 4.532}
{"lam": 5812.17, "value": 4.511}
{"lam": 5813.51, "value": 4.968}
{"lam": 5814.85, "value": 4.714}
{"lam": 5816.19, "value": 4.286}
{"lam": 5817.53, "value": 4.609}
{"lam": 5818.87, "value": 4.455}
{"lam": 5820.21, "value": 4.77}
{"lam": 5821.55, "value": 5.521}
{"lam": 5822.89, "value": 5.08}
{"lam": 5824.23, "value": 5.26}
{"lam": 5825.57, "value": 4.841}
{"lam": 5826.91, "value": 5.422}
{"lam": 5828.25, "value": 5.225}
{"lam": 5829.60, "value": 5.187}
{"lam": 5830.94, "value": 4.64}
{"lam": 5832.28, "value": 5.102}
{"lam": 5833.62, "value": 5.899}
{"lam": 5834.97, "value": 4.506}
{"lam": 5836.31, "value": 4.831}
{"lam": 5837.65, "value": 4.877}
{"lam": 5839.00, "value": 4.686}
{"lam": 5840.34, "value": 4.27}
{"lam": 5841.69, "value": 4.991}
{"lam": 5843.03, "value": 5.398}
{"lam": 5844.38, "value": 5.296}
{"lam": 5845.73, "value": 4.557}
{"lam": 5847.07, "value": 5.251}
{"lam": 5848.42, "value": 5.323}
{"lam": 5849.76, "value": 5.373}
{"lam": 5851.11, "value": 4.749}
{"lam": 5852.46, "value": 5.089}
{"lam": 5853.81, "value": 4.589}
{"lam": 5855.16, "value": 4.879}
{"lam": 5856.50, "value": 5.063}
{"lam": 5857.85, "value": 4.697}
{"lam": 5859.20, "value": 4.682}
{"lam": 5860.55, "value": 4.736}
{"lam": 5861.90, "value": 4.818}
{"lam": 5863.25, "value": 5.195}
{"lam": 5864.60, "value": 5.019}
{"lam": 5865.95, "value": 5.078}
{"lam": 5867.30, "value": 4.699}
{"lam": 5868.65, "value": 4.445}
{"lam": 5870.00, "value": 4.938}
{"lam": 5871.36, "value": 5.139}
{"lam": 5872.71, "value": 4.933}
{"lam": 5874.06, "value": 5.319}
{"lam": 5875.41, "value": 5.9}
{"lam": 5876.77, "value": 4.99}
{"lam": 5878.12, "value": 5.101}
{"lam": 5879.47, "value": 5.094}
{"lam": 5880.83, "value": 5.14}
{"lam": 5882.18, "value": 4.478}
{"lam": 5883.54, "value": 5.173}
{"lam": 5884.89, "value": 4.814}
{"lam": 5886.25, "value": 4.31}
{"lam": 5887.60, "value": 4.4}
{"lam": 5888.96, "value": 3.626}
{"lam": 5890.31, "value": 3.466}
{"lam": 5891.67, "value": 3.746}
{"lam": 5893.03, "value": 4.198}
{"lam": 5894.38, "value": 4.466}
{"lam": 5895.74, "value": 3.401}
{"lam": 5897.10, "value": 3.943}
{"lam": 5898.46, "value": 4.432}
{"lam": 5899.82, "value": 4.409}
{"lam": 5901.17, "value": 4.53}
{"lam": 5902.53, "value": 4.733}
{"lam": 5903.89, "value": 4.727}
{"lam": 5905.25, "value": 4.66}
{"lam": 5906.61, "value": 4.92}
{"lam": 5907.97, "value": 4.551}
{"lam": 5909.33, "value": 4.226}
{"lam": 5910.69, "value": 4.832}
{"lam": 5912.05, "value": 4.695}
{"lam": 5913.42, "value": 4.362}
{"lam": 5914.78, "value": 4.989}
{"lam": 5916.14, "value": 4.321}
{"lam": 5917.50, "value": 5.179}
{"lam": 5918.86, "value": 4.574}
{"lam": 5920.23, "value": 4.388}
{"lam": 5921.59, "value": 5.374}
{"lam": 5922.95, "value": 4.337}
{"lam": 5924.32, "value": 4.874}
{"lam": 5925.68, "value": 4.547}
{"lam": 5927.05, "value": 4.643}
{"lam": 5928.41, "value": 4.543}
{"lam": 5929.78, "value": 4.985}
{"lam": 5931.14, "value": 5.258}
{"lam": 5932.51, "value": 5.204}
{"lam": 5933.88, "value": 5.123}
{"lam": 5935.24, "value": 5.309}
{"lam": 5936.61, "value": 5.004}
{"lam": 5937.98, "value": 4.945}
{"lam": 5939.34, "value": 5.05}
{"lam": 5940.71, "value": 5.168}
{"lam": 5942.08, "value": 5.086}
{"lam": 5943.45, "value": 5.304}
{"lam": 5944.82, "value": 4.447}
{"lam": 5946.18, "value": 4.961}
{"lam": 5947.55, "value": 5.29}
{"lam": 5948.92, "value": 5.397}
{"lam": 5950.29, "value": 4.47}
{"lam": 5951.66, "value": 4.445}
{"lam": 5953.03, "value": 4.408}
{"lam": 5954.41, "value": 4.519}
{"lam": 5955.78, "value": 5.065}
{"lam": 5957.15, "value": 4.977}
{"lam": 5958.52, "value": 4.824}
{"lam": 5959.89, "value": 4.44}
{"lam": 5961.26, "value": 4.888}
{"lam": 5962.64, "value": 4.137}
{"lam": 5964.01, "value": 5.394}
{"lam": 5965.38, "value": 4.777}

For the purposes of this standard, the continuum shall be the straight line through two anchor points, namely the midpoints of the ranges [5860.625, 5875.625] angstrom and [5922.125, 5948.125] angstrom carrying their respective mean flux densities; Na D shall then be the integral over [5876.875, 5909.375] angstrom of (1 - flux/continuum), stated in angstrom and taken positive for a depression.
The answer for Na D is 3.5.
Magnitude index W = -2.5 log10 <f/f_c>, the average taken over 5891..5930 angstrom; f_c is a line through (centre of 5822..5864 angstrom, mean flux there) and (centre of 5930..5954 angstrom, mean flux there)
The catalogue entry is 0.104 mag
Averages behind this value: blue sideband 4.99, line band 4.53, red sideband 4.99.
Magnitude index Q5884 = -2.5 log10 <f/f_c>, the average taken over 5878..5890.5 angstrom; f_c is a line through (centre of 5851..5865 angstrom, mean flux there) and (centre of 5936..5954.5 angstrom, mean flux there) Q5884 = 0.07 mag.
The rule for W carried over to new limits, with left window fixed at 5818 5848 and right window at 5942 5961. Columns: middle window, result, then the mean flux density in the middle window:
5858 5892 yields 0.04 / 4.78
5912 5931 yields 0.03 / 4.72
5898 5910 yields 0.07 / 4.58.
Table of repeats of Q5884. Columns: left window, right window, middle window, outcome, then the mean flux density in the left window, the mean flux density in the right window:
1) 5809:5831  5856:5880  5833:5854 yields -0.012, 4.87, 4.99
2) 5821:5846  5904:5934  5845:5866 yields 0.004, 5.04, 4.75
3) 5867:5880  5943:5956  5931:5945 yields -0.053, 5.07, 4.81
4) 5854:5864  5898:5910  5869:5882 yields -0.082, 4.86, 4.58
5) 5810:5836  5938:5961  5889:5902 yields 0.204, 4.92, 4.87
